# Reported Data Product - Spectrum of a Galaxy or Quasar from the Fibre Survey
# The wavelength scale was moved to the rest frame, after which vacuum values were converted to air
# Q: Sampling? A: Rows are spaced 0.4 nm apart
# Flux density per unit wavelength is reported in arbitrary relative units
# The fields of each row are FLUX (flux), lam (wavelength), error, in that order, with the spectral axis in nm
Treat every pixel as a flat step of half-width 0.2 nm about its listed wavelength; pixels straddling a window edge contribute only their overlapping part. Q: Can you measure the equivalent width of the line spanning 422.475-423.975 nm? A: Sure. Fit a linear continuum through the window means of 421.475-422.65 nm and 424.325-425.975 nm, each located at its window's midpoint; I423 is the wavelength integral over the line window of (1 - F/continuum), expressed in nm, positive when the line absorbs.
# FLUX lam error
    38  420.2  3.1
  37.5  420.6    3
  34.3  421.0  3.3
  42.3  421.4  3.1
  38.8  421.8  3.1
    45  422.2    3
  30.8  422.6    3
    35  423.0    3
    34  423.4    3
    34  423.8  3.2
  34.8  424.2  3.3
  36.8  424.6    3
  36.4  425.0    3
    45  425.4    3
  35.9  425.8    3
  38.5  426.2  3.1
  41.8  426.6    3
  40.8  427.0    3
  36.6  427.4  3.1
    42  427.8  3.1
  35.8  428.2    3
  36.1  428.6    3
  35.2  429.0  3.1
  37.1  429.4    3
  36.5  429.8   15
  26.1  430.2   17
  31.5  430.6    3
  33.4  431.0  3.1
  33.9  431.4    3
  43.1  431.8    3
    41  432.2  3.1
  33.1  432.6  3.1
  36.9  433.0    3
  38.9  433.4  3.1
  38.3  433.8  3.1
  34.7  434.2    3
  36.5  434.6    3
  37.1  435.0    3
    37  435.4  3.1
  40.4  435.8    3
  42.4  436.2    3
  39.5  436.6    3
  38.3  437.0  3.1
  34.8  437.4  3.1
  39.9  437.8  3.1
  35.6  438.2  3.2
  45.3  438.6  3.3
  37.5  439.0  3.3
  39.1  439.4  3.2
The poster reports 0.21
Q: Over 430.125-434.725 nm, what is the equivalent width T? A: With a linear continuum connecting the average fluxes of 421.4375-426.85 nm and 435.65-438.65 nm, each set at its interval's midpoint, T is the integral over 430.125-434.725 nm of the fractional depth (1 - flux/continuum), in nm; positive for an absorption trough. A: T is 0.33 nm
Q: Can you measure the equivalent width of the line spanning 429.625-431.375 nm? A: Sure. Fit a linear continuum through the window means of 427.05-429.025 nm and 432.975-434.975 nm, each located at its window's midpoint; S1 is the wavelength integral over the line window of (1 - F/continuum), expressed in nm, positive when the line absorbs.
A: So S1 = 0.25 nm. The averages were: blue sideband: 37.6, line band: 32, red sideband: 37.1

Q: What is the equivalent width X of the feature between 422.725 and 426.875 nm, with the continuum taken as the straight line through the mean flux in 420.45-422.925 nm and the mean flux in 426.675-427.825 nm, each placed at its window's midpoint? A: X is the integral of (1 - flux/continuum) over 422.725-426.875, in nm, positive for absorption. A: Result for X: 0.19 nm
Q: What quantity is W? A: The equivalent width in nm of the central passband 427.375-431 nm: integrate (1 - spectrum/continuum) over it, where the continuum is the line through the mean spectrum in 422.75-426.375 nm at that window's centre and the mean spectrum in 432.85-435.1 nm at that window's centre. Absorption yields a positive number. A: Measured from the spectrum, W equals 0.18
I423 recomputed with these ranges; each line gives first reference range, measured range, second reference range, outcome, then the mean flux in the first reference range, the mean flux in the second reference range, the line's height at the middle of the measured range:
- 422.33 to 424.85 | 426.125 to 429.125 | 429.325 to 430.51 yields -0.45 nm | 34.6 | 32.7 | 33.4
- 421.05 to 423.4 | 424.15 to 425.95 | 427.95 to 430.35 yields -0.08 nm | 37.7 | 34.8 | 36.5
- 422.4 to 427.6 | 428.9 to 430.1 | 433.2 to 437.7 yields 0.06 nm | 37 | 38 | 37.4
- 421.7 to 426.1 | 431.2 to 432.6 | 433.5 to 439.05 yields -0.02 nm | 36.9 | 38.4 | 37.9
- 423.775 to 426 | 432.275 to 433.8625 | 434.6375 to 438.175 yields 0.05 nm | 37.4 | 38.4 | 38.1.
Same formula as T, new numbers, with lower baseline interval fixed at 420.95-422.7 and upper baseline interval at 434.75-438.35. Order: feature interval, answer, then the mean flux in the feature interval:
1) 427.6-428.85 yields 0.028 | 37.9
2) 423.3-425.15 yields 0.174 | 35.2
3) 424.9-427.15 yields -0.060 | 39.9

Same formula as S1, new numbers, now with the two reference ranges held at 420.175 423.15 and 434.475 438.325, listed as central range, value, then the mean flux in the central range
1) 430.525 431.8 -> 0.11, 34.7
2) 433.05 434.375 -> 0.03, 37.3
